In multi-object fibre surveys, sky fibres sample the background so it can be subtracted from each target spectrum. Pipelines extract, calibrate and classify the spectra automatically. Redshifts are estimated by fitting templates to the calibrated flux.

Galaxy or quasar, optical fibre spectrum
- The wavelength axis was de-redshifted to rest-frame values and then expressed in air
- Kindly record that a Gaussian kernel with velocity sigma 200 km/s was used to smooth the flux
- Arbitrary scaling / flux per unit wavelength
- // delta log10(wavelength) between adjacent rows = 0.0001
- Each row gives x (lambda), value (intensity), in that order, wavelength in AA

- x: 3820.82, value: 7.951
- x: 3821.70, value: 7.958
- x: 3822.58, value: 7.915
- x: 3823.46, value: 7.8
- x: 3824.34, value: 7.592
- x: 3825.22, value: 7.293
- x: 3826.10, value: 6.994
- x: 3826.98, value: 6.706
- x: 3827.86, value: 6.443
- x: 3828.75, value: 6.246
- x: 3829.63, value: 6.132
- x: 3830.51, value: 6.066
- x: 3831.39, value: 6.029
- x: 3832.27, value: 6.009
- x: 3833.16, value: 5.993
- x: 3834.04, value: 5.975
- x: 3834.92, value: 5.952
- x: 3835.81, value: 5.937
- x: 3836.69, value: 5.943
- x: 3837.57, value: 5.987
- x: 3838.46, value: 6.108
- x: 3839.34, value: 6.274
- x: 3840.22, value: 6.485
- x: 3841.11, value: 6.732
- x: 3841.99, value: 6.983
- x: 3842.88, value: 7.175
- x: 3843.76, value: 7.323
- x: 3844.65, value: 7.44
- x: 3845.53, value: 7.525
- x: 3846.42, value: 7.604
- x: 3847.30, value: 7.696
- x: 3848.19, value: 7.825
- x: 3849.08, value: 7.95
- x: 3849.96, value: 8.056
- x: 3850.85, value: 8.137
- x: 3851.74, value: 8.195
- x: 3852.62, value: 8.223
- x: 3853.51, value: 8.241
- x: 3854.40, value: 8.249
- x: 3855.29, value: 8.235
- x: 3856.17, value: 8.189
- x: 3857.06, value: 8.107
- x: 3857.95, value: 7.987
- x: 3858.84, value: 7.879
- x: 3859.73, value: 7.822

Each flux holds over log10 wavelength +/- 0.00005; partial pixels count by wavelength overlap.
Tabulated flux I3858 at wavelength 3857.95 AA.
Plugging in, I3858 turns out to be 7.987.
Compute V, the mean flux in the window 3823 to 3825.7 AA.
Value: 7.56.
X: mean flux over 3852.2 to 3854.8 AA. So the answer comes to 8.22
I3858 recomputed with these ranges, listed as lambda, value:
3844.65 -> 7.44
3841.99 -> 6.983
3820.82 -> 7.951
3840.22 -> 6.485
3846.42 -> 7.604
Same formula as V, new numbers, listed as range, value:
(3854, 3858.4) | 8.15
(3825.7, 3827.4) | 6.85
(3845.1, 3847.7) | 7.61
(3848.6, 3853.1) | 8.11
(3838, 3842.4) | 6.51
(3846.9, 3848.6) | 7.74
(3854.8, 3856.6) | 8.24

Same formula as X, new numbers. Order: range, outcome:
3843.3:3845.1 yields 7.4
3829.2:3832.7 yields 6.07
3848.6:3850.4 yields 8.01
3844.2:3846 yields 7.47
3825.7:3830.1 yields 6.49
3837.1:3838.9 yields 6.04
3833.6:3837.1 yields 5.95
